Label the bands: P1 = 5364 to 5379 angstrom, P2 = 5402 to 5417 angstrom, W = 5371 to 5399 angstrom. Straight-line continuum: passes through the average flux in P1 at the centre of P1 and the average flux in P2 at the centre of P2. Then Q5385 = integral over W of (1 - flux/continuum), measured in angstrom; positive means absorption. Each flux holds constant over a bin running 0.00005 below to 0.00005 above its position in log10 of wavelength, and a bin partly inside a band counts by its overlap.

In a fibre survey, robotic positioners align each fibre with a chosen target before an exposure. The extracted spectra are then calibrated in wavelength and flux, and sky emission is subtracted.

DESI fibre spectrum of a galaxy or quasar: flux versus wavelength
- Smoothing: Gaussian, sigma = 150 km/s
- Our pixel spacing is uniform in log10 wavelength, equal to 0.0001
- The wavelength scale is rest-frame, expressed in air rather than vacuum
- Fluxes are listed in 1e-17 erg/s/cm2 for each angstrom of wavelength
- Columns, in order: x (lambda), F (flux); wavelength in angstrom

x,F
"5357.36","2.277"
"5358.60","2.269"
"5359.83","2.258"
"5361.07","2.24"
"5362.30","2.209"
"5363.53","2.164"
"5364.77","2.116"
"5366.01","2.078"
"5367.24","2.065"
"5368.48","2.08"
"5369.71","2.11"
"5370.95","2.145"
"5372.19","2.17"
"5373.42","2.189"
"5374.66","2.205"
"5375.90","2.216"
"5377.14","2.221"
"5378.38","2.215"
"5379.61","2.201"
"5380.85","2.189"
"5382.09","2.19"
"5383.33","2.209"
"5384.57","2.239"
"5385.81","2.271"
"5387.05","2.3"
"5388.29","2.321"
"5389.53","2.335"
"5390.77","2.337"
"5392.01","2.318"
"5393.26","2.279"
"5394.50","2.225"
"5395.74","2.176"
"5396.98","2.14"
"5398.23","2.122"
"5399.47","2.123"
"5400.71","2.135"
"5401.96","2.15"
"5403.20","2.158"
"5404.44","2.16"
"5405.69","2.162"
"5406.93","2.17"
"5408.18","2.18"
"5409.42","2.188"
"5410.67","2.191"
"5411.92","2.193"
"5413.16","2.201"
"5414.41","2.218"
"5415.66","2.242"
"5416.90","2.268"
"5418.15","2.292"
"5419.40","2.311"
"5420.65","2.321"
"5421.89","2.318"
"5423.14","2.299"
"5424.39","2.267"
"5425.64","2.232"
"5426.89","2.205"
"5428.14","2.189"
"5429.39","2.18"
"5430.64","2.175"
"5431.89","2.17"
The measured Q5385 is -0.8 angstrom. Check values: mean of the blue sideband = 2.15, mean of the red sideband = 2.19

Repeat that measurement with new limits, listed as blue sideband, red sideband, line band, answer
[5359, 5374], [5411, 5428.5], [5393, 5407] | 0.3 angstrom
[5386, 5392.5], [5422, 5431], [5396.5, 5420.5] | 0.8 angstrom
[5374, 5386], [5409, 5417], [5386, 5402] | -0.1 angstrom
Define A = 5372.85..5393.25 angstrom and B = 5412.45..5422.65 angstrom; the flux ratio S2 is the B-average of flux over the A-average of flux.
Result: 1.01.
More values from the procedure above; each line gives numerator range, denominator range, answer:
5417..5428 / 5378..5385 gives 1.03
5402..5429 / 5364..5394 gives 1.01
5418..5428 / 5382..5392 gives 1.00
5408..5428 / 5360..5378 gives 1.04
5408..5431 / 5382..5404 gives 1.01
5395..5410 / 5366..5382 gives 1.00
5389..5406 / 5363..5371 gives 1.05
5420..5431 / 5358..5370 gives 1.04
